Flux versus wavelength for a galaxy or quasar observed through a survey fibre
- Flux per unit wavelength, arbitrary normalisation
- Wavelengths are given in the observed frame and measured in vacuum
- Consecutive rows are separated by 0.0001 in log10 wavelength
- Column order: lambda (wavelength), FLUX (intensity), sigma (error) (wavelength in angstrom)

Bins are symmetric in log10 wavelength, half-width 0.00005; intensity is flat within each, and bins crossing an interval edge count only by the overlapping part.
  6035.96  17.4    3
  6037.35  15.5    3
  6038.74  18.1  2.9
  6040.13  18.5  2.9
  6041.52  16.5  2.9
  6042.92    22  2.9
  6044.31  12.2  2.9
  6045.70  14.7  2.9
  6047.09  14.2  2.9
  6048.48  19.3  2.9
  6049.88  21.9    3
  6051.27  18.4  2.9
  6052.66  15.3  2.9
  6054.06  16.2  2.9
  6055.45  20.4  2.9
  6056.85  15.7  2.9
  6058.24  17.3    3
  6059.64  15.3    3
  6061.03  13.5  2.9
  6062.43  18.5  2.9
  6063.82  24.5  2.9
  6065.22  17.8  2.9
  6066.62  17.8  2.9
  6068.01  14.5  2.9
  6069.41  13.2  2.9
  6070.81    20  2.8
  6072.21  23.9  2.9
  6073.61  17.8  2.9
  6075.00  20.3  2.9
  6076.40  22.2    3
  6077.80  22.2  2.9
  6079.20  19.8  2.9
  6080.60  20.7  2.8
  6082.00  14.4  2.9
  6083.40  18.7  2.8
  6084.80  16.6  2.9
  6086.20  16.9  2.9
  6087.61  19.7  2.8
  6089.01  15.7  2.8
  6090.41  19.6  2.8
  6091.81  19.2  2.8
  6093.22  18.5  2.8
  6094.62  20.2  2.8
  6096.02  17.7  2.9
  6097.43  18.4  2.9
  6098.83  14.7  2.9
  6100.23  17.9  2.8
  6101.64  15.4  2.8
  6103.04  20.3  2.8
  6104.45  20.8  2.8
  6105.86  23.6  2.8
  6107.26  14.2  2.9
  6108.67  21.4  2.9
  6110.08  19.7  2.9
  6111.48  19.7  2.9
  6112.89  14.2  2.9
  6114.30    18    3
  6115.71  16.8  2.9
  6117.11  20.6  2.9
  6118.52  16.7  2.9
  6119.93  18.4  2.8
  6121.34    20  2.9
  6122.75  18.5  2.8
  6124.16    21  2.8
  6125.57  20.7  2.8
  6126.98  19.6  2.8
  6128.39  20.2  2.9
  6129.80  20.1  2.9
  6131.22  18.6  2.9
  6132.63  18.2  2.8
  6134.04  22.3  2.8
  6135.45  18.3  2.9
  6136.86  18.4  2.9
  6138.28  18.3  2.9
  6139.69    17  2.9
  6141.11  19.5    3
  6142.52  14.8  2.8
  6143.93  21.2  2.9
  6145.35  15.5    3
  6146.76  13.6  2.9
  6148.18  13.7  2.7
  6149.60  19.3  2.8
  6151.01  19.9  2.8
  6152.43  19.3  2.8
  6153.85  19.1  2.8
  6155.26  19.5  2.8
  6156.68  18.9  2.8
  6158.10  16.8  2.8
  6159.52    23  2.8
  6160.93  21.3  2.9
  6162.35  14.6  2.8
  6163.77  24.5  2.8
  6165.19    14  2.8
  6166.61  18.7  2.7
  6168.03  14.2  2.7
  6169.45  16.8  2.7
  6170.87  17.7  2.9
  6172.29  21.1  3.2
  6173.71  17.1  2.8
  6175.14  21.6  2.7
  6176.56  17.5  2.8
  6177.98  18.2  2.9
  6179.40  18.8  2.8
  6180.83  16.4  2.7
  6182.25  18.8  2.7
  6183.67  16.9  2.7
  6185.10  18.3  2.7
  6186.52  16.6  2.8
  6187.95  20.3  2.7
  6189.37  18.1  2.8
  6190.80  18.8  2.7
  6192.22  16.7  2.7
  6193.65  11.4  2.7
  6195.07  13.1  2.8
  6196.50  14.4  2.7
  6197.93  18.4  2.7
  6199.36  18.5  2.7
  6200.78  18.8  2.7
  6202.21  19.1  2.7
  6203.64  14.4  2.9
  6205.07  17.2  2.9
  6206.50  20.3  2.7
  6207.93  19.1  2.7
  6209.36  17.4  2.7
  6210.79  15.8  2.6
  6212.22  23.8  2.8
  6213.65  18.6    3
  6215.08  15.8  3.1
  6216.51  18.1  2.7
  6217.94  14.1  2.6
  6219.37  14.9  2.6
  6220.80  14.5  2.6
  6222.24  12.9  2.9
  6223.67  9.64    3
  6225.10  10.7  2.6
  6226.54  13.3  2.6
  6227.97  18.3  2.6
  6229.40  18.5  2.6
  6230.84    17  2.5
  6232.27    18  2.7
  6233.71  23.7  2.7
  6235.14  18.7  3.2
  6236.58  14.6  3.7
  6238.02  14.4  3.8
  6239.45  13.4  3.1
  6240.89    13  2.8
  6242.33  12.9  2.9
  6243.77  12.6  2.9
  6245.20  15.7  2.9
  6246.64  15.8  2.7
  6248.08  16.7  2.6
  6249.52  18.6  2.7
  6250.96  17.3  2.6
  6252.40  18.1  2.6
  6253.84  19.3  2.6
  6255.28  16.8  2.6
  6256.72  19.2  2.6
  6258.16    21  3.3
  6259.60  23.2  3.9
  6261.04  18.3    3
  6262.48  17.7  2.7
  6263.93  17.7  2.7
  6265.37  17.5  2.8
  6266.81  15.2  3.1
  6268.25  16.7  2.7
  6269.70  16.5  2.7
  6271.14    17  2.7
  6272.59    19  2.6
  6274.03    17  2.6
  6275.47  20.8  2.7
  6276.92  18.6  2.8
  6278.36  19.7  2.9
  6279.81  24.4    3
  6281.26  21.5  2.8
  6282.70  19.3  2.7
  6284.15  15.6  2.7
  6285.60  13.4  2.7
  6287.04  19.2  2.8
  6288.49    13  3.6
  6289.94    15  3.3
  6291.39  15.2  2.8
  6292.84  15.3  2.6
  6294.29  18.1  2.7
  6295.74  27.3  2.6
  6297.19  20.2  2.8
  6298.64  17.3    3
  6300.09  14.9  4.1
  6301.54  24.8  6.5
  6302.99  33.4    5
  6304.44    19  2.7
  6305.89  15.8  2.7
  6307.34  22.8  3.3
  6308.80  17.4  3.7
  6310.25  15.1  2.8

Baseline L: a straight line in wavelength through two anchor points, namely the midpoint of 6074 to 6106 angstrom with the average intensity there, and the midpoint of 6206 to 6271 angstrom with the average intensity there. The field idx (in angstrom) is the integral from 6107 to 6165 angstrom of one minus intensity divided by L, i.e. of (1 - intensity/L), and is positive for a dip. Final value -1.67 angstrom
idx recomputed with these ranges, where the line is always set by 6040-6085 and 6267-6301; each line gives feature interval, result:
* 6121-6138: -1.5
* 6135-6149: 0.8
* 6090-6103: 0.0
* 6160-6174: -0.1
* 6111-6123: 0.0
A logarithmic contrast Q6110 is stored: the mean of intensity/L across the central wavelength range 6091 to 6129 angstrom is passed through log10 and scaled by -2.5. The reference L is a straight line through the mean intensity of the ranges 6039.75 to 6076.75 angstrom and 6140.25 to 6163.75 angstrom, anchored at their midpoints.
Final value -0.04 mag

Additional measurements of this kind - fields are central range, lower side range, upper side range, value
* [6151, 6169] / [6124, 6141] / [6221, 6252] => -0.02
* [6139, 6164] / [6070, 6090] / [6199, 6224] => -0.02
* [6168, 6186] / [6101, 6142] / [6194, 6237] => -0.03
